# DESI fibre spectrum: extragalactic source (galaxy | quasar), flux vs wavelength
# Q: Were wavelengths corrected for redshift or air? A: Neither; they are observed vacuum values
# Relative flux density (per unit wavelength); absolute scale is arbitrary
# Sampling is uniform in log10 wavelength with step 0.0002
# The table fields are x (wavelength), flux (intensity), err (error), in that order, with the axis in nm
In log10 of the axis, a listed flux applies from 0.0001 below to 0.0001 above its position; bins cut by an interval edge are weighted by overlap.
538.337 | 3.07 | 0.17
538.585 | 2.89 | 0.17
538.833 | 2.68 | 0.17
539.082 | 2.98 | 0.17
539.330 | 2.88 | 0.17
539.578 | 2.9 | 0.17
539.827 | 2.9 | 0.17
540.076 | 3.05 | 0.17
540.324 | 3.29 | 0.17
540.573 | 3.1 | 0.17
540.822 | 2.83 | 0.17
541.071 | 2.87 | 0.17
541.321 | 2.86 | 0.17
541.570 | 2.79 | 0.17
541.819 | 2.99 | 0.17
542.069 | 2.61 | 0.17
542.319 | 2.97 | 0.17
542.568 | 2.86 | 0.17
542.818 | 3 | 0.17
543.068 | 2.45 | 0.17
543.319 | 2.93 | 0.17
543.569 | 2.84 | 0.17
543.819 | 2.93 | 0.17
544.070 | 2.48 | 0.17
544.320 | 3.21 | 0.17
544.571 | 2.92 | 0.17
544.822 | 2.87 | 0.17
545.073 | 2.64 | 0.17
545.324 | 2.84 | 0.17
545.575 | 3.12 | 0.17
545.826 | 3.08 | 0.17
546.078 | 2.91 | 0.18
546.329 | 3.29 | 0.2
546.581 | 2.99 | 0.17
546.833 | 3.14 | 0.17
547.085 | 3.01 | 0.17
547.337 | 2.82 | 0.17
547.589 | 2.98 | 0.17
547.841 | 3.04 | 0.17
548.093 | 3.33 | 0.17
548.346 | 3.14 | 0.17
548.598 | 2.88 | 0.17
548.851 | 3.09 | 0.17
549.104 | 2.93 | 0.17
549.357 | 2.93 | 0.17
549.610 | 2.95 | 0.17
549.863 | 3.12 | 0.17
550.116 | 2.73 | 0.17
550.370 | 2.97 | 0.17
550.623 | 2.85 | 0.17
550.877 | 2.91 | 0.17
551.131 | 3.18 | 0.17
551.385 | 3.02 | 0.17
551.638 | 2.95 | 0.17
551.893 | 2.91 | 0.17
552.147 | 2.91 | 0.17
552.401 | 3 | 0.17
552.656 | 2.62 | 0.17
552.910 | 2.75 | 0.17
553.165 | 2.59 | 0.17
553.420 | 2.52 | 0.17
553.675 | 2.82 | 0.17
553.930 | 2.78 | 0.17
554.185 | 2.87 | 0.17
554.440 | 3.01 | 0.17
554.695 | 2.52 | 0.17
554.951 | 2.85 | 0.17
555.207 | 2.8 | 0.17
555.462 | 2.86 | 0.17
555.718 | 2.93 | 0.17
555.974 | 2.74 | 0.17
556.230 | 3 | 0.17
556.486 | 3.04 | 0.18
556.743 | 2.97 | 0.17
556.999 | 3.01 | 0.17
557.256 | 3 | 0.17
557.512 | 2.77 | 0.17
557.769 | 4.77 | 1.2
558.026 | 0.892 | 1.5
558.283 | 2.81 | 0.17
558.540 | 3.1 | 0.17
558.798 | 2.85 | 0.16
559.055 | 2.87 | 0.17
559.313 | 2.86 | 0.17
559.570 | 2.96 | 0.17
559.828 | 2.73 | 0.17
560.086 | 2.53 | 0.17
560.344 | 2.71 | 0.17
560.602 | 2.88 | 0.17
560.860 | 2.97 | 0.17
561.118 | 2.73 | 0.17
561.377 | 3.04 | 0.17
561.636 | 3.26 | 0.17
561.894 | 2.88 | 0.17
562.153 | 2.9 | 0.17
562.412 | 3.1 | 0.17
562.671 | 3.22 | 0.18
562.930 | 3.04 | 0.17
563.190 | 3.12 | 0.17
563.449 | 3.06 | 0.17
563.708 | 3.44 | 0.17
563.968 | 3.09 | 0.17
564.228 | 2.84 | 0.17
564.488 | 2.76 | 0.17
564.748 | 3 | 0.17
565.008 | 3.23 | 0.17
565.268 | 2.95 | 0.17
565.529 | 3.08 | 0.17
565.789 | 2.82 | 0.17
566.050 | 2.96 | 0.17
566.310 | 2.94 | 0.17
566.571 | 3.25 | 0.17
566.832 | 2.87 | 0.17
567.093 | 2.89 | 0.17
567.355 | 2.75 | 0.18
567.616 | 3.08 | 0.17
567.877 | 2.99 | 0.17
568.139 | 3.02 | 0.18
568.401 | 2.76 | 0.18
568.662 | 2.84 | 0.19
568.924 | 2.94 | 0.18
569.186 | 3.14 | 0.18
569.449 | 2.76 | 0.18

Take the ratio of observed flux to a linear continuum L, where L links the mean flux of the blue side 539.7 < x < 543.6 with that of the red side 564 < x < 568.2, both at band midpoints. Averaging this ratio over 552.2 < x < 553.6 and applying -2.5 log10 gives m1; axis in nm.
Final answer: 0.08 mag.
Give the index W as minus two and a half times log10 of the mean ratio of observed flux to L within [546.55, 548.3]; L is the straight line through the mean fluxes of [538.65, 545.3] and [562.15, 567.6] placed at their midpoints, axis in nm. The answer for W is -0.05 mag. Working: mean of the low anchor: 2.88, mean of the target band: 3.05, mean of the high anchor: 3.02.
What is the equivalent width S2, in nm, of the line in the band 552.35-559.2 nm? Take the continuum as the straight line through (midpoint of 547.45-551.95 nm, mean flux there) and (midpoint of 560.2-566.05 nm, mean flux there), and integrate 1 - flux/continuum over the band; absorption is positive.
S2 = 0.36 nm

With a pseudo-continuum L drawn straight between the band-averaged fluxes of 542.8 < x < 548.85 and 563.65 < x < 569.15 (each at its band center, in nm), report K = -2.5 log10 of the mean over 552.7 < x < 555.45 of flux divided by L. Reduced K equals 0.079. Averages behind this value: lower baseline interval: 2.95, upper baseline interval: 2.97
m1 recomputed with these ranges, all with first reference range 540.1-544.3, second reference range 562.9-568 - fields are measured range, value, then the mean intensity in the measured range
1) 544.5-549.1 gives -0.04 mag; 3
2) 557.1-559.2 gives 0.03 mag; 2.88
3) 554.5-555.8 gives 0.06 mag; 2.8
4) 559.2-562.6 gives 0.03 mag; 2.89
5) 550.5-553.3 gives 0.02 mag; 2.88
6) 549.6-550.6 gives 0.00 mag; 2.93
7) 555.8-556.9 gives 0.01 mag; 2.94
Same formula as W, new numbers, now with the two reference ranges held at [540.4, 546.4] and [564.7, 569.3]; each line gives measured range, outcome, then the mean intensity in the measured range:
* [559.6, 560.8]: 0.077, 2.75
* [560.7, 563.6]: -0.028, 3.03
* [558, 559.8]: 0.084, 2.72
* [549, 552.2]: -0.013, 2.95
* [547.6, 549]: -0.064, 3.08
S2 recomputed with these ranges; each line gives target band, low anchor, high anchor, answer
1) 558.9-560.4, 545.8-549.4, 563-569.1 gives 0.11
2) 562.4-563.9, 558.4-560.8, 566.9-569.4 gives -0.15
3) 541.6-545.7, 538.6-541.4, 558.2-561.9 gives 0.11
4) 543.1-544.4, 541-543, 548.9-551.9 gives 0.02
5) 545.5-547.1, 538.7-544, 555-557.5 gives -0.10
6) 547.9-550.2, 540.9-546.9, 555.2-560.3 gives -0.10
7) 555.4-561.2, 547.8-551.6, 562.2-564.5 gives 0.35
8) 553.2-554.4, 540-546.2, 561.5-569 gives 0.08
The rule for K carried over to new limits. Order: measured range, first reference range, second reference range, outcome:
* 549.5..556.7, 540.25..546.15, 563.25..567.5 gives 0.027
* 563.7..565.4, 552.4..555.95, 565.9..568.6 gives -0.038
